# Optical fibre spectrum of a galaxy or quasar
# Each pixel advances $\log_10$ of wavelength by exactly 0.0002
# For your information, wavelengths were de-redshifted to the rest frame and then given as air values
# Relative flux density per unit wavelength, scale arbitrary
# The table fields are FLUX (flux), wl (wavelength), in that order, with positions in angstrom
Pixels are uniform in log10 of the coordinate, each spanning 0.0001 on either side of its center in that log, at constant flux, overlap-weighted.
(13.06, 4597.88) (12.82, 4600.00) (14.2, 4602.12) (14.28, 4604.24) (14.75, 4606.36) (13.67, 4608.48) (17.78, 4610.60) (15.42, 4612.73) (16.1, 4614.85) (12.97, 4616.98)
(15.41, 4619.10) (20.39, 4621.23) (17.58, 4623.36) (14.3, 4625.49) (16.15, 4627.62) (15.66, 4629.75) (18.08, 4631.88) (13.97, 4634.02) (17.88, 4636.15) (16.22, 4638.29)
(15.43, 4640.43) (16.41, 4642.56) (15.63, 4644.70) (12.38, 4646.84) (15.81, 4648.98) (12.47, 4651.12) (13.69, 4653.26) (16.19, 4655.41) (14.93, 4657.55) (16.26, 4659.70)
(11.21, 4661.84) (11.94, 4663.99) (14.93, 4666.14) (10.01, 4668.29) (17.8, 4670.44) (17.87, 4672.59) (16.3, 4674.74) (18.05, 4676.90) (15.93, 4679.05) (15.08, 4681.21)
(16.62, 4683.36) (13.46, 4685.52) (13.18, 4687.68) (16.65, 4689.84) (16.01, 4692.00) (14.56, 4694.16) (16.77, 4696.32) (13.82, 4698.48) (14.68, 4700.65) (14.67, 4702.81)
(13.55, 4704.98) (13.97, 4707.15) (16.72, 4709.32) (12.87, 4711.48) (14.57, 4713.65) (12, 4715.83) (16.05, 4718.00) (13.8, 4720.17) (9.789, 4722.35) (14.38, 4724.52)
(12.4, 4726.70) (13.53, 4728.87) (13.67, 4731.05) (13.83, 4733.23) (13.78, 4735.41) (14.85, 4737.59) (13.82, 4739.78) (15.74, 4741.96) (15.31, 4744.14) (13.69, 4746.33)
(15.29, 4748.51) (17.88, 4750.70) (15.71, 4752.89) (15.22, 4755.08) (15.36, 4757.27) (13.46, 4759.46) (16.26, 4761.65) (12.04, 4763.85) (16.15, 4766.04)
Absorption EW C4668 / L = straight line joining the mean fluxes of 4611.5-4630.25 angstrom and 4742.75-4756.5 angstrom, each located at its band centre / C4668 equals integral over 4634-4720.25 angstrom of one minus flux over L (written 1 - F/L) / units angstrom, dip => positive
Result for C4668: 4.9 angstrom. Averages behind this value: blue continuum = 16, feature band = 14.9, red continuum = 15.5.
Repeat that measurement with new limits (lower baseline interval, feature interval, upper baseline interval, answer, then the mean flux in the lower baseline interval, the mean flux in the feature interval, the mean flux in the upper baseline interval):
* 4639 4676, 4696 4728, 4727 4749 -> 1.0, 14.7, 13.9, 14.3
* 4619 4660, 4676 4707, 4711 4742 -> -1.5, 15.7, 15.2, 13.6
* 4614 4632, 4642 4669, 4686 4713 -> 2.8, 16.2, 14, 14.8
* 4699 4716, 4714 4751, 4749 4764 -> 1.9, 14.2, 14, 15.3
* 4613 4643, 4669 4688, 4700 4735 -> -1.6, 16.2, 16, 13.8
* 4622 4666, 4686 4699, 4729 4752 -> -0.2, 15.1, 15.1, 14.7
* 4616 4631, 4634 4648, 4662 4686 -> 0.2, 16.1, 15.5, 15.2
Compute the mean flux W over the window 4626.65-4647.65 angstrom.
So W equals 15.8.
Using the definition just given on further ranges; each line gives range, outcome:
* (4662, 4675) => 14.5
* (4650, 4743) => 14.5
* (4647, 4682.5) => 14.9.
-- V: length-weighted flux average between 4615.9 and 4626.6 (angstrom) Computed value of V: 16.1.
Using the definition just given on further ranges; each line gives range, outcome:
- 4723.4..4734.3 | 13.6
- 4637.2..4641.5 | 15.8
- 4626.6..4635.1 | 16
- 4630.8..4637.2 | 16.6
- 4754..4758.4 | 15.3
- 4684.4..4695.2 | 14.8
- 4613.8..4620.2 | 14.9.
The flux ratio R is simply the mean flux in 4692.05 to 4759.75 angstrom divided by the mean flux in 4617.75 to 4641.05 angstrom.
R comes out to 0.88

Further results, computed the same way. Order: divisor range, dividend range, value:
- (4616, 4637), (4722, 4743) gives 0.84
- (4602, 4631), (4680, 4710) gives 0.95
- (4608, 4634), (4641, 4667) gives 0.89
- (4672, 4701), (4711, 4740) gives 0.87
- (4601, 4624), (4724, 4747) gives 0.90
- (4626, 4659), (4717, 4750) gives 0.91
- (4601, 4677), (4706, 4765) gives 0.93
